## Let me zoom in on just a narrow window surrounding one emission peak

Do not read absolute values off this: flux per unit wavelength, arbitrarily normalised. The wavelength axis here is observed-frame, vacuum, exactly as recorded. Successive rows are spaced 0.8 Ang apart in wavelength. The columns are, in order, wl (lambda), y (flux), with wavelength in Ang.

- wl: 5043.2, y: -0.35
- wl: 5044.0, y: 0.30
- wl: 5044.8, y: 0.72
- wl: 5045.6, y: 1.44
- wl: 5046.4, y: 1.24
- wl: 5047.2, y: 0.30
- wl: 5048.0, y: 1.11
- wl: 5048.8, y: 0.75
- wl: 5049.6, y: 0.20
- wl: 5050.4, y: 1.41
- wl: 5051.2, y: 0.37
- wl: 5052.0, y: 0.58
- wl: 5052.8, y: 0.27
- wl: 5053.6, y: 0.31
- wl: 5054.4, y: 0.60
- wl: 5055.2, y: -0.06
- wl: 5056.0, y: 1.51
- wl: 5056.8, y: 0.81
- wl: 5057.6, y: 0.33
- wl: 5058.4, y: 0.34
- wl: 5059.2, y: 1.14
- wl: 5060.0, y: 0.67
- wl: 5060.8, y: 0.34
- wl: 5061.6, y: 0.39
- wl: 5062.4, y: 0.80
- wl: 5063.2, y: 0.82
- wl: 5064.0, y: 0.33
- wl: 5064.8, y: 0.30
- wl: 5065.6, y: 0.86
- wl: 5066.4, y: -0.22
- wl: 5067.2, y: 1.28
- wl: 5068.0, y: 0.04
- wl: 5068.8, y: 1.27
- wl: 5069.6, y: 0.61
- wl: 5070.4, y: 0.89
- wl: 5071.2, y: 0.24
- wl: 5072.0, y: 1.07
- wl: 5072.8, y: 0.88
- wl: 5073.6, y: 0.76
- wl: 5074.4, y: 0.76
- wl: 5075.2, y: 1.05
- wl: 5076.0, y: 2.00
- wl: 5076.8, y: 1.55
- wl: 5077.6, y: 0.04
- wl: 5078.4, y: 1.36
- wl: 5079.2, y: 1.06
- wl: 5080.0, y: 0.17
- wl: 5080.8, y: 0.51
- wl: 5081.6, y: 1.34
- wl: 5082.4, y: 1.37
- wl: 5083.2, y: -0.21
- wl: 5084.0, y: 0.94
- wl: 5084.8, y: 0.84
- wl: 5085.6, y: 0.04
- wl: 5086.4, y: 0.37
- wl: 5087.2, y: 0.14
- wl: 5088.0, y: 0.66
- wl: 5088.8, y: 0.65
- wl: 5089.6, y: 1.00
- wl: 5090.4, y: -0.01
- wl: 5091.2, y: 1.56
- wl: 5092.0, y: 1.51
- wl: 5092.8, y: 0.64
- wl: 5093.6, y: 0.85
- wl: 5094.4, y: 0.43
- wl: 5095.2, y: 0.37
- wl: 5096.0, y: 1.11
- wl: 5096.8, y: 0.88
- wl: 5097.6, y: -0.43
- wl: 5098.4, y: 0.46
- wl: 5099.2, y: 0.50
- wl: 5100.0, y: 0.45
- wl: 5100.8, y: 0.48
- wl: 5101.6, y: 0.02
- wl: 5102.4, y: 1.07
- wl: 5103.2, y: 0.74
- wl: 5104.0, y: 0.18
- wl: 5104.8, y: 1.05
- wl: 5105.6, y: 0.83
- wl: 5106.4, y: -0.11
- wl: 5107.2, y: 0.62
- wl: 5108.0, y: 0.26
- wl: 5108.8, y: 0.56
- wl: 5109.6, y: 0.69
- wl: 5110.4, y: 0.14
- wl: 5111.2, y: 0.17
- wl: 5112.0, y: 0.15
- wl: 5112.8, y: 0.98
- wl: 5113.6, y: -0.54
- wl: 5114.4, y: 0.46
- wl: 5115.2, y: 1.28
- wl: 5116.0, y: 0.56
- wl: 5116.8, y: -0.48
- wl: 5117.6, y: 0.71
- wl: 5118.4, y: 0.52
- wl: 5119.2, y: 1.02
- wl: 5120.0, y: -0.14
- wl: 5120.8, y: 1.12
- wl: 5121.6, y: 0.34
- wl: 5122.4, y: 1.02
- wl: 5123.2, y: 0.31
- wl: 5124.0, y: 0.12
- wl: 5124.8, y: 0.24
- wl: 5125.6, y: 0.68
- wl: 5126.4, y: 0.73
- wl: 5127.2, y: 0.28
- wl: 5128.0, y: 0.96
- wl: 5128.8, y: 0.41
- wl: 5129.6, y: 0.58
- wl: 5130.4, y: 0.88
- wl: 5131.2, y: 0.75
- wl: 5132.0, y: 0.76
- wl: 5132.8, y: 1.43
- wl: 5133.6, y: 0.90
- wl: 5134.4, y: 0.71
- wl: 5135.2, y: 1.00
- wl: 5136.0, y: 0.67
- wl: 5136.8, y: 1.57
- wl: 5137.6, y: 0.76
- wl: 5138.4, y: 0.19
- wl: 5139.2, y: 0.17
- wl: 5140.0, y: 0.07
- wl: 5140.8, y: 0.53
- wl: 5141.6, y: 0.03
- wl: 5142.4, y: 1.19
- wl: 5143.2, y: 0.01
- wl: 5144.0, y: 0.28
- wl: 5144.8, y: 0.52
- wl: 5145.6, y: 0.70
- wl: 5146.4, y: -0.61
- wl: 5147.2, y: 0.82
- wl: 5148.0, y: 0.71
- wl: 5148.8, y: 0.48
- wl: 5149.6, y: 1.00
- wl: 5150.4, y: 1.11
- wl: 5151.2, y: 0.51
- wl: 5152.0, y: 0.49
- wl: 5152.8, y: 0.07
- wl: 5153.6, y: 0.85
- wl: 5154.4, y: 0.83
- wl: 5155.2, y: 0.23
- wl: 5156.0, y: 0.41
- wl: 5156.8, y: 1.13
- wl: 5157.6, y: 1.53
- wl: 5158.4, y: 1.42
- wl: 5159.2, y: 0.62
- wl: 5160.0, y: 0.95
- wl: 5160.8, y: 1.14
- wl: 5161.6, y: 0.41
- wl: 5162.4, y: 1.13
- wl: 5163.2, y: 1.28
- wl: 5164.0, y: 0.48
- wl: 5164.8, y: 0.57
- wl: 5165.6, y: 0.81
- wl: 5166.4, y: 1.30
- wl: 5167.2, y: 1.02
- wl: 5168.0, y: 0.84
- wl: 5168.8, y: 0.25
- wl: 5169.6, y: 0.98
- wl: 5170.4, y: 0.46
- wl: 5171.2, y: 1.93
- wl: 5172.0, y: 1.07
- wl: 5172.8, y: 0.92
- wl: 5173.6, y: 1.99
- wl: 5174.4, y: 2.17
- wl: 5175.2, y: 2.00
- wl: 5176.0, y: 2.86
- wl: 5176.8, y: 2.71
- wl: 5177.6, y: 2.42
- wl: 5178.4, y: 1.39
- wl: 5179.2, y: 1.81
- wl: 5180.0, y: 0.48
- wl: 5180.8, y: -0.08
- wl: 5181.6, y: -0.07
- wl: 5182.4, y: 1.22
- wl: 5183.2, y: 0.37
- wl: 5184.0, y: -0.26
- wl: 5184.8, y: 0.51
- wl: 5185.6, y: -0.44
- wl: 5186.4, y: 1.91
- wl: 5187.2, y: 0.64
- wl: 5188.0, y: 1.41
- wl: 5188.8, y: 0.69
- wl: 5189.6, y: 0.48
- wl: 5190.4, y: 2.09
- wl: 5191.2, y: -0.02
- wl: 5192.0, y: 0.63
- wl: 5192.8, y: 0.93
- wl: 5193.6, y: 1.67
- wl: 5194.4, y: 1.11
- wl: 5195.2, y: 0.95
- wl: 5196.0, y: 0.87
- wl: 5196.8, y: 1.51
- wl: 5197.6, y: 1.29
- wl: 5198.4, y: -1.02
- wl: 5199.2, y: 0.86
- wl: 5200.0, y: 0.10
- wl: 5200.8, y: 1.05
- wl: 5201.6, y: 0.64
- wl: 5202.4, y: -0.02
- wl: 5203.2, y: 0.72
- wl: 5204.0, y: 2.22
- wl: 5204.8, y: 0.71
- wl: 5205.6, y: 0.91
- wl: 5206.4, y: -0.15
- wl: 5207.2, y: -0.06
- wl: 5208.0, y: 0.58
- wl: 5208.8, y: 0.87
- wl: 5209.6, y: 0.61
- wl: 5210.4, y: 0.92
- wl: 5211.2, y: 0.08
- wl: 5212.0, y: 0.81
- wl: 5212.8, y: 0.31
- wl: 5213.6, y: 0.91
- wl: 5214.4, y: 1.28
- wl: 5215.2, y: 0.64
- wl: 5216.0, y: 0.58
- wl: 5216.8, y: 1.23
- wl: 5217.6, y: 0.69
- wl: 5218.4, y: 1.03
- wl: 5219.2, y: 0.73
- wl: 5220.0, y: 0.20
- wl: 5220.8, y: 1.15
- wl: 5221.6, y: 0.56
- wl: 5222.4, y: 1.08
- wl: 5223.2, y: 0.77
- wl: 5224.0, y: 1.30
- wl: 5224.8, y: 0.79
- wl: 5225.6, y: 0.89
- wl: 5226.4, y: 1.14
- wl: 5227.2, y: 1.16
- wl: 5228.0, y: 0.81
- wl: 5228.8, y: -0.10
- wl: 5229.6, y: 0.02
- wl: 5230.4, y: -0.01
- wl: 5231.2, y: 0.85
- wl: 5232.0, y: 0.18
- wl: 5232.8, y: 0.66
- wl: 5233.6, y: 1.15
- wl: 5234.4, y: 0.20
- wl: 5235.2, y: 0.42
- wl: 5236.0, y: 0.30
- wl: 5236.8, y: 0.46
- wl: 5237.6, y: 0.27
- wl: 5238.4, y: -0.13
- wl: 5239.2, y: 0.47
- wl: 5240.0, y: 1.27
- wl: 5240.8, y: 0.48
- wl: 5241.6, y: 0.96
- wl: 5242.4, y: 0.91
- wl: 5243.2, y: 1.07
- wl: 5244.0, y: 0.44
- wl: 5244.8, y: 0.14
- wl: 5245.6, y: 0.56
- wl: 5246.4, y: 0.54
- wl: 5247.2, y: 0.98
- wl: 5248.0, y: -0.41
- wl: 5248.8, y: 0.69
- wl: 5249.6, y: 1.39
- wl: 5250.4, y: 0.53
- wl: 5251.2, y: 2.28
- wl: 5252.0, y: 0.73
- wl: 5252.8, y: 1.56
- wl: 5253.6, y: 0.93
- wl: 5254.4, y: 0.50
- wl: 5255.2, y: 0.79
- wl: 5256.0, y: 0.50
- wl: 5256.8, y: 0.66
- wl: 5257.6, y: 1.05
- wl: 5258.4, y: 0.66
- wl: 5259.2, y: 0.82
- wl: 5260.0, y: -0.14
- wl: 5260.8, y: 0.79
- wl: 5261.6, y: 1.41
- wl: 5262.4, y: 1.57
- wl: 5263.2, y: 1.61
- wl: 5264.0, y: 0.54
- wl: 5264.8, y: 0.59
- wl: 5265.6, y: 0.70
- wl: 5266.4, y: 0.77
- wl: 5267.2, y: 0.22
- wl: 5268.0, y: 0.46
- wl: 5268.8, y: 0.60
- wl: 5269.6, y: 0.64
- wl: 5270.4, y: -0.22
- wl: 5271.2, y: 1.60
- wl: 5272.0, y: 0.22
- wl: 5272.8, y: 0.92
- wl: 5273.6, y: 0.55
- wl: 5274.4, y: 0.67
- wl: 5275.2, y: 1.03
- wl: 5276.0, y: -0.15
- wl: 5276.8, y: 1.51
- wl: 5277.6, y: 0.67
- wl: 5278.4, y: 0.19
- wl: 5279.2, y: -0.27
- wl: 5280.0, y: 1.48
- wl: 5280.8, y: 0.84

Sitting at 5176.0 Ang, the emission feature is [O II] 3727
